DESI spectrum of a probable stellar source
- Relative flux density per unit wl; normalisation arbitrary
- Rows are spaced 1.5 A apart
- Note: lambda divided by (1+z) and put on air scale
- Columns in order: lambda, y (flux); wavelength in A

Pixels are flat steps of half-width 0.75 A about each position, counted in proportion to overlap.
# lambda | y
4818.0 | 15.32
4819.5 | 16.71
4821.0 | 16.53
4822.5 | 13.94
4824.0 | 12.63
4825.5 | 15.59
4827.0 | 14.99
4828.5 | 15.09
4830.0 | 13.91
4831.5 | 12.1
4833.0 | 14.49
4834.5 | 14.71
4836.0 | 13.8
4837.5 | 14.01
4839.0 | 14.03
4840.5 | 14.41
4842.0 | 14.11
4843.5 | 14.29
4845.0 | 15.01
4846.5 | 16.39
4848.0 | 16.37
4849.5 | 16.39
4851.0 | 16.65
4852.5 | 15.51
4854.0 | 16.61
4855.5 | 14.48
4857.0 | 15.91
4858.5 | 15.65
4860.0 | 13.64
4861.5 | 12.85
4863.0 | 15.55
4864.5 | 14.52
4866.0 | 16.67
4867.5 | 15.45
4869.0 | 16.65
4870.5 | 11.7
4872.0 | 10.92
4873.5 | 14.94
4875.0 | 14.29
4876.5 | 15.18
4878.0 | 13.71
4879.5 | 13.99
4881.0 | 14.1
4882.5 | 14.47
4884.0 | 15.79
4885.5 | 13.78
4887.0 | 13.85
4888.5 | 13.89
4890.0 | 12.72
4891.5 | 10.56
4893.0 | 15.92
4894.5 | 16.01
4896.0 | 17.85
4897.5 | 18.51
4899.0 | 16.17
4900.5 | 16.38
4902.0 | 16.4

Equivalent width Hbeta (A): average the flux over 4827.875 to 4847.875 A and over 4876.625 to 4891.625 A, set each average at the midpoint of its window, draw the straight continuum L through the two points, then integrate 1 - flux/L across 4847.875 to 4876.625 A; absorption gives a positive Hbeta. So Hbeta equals -1.7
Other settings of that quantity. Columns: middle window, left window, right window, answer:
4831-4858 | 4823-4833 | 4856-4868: -0.8 A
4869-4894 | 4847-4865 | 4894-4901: 3.9 A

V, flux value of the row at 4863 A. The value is 15.55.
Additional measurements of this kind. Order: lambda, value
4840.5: 14.41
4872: 10.92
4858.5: 15.65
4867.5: 15.45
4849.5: 16.39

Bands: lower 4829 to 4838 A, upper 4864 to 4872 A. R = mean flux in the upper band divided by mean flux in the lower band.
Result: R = 1.06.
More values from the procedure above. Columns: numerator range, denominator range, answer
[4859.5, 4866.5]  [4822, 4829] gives 1.01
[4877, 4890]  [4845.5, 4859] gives 0.88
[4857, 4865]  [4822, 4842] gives 1.03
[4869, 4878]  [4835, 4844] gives 0.97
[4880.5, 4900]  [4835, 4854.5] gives 0.98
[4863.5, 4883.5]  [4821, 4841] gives 1.01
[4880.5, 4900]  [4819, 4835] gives 1.02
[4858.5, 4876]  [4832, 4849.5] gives 0.97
